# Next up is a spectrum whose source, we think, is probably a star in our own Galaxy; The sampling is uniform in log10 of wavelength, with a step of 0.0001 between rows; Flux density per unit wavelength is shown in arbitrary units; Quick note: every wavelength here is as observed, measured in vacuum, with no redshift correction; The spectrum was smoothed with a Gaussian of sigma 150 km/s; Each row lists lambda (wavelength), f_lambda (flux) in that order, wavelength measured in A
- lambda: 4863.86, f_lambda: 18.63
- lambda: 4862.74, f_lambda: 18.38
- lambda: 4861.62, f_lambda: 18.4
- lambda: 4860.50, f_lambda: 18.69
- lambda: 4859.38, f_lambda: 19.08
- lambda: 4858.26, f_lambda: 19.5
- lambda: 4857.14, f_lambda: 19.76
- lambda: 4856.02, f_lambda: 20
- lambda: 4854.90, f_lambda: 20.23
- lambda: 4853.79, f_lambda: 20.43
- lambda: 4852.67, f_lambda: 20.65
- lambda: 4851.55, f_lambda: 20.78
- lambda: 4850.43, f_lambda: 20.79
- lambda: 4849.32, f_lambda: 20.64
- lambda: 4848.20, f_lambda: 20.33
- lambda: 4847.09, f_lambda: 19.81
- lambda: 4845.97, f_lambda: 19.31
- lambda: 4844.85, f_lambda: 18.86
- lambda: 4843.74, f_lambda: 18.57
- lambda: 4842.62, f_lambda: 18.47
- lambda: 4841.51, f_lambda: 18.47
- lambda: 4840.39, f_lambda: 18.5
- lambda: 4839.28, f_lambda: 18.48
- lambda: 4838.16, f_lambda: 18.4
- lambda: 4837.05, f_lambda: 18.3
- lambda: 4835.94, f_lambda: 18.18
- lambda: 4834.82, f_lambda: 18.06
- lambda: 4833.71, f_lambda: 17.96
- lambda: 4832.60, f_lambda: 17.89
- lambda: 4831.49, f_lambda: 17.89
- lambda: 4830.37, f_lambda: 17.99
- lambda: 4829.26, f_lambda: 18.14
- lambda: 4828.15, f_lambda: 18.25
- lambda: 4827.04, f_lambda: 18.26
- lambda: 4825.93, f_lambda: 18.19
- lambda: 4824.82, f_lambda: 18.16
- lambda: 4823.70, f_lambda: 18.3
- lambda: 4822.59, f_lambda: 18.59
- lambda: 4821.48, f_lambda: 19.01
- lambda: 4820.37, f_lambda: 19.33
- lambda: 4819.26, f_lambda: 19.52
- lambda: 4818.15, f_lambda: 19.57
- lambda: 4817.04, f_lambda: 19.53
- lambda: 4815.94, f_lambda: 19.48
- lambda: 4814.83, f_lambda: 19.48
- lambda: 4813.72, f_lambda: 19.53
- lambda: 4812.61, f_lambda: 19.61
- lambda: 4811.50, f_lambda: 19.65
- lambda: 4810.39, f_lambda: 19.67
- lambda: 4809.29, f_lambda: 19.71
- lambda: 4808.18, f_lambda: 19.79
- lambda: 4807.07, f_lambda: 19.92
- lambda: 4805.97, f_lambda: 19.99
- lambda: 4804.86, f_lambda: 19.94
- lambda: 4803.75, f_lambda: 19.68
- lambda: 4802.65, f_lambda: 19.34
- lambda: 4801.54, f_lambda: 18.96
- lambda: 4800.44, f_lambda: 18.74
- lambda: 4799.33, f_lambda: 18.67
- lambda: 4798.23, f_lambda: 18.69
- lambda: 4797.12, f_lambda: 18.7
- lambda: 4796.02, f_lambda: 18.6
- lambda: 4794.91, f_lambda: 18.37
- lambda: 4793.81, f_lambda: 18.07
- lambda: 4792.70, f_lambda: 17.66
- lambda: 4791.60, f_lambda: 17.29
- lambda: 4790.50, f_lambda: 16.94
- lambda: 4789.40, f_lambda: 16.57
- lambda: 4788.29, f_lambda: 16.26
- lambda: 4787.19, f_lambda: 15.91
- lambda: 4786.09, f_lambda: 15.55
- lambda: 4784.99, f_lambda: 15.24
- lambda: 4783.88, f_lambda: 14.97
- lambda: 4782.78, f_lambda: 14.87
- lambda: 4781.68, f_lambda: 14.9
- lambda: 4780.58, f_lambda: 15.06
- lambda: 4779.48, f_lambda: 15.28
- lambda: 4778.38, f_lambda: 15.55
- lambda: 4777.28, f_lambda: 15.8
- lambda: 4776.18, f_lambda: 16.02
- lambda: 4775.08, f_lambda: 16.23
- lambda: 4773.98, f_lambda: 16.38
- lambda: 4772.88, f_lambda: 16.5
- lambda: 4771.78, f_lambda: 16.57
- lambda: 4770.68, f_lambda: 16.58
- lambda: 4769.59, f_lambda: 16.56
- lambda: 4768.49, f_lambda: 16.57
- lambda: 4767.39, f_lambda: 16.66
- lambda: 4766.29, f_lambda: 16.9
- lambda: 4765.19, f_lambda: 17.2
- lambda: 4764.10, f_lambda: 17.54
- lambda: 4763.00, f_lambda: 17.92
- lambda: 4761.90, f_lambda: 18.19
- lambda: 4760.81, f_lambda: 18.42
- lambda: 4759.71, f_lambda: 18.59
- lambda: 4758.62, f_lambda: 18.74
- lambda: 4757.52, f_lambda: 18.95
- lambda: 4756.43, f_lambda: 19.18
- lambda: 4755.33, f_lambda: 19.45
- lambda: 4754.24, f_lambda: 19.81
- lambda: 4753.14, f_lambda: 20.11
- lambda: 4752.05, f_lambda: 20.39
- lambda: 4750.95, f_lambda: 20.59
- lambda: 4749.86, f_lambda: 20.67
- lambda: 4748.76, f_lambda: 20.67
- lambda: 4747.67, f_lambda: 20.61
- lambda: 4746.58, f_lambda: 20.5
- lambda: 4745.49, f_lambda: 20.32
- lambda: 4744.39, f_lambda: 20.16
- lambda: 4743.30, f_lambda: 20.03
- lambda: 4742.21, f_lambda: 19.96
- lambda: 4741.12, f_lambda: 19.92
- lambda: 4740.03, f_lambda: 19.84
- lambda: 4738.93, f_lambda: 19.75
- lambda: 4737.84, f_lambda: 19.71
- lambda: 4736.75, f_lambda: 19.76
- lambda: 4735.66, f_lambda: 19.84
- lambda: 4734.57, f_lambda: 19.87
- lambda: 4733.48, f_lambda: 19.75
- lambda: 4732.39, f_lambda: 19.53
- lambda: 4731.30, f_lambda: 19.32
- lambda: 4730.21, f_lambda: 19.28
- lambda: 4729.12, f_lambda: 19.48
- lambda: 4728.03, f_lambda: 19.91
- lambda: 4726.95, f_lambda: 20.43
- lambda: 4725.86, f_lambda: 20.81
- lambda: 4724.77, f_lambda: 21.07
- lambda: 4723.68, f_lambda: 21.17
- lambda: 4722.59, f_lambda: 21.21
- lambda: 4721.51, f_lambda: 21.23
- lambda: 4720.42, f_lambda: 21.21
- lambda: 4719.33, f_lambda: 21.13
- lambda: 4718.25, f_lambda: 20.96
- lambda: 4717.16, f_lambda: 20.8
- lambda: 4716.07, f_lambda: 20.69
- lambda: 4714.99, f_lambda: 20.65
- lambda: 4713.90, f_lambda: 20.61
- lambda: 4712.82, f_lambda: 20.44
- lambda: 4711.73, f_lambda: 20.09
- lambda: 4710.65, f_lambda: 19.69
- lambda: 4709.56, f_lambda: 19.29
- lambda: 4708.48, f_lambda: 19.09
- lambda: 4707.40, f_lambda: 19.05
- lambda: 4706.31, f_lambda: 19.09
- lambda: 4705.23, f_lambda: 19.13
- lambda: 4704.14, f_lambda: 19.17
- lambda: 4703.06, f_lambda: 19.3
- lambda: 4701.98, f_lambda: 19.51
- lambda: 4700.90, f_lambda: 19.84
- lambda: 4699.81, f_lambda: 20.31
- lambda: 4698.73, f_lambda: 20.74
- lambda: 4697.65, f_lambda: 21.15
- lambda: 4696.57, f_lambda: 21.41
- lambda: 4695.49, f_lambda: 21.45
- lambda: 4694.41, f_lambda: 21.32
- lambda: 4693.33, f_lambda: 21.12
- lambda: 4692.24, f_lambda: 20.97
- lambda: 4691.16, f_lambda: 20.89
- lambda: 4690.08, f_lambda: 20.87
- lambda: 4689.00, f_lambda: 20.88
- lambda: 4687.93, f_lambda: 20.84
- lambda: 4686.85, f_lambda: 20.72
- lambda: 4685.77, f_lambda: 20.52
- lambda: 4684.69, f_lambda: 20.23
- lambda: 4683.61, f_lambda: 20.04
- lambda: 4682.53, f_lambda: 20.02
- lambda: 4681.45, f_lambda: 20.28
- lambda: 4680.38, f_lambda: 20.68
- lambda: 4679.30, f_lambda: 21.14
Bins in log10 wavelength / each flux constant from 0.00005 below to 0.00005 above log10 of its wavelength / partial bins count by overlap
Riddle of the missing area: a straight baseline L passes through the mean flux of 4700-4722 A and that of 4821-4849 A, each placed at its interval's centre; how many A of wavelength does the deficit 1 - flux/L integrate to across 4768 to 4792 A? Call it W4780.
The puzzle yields 4.0 A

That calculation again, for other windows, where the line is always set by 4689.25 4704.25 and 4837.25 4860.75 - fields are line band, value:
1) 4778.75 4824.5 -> 3.9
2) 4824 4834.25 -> 0.8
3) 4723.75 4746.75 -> 0.4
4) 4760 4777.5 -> 2.8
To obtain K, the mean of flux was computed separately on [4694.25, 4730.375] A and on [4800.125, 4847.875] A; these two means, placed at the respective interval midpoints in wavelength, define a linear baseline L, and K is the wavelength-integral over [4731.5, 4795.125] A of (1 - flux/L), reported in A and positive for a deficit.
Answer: 5.4 A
